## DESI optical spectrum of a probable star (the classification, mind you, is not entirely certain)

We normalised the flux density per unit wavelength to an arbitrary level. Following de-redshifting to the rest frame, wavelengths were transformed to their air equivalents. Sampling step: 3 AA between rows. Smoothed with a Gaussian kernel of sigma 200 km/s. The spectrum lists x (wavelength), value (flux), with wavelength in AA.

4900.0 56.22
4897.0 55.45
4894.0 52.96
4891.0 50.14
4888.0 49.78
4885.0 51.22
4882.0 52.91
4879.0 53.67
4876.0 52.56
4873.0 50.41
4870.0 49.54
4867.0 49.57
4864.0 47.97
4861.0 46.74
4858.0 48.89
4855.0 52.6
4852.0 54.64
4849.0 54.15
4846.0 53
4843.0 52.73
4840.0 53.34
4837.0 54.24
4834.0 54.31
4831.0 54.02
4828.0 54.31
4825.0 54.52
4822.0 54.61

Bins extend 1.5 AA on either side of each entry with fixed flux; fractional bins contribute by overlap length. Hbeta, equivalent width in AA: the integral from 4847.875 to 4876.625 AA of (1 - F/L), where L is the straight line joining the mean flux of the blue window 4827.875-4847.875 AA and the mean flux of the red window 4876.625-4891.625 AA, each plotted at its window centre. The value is 1.11 AA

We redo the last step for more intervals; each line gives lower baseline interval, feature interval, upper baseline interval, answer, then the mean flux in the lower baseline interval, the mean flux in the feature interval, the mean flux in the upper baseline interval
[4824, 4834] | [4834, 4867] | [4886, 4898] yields 1.01 AA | 54.3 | 51.8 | 51.9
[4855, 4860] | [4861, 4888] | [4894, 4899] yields 0.67 AA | 49.8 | 50.7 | 54.8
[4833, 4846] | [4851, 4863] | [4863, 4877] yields 0.25 AA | 53.6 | 50.4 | 50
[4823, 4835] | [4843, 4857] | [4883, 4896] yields -0.02 AA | 54.3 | 53.3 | 51.3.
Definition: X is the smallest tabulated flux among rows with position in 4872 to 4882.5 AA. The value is 50.41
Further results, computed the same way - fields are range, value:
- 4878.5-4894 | 49.78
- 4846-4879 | 46.74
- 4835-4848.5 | 52.73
